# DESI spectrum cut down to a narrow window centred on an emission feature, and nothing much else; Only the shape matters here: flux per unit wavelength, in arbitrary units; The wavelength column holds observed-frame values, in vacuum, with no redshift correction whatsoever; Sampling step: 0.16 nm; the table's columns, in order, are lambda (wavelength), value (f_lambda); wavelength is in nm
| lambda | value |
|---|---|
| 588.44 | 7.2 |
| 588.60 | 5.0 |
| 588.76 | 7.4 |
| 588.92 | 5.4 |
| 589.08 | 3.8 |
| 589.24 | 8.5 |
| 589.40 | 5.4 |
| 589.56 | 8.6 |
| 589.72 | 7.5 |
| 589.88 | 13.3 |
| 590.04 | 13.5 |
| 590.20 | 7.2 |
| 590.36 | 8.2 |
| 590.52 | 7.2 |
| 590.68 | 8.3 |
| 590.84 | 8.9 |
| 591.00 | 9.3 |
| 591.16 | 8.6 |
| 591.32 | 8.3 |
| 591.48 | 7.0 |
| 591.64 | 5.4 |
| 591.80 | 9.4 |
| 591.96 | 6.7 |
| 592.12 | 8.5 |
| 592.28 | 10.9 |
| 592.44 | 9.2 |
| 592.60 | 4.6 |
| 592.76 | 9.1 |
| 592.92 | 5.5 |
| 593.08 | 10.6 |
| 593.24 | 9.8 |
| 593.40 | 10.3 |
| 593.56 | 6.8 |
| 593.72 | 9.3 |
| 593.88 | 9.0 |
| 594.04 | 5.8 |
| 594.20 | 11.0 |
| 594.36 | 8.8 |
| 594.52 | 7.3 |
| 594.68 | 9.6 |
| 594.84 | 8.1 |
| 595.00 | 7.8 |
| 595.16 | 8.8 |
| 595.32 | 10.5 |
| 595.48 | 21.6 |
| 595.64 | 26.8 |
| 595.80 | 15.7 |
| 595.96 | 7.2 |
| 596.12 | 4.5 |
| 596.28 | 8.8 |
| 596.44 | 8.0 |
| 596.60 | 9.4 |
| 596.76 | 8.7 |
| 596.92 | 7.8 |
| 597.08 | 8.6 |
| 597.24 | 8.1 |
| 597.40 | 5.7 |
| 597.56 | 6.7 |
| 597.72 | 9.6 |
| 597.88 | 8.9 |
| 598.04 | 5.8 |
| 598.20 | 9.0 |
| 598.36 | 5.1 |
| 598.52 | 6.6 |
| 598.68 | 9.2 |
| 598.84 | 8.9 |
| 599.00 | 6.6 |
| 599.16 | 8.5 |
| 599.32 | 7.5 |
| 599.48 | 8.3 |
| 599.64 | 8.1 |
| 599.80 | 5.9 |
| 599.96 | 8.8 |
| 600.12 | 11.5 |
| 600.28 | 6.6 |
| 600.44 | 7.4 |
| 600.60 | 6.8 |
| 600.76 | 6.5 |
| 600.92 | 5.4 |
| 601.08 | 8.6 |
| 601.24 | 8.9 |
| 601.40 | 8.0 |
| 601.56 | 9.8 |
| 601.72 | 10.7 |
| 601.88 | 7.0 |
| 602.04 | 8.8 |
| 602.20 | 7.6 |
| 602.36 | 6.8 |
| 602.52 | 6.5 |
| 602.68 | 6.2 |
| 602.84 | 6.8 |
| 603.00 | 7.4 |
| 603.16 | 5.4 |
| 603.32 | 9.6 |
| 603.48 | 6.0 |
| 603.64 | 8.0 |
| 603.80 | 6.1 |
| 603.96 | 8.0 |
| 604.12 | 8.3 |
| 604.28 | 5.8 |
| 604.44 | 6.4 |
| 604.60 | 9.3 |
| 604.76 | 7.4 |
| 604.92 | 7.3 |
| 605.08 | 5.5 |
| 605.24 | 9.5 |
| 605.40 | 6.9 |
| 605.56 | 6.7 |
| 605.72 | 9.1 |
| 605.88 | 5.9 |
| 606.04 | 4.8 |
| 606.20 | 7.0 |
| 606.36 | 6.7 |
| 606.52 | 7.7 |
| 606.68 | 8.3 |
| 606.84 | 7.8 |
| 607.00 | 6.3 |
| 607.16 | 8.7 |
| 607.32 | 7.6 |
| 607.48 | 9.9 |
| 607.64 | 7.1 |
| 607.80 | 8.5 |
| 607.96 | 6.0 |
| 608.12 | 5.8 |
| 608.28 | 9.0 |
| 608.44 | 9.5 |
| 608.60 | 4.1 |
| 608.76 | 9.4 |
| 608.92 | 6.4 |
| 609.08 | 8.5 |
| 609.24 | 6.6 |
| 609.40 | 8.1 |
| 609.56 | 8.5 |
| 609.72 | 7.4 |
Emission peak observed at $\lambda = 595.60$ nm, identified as [O III]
